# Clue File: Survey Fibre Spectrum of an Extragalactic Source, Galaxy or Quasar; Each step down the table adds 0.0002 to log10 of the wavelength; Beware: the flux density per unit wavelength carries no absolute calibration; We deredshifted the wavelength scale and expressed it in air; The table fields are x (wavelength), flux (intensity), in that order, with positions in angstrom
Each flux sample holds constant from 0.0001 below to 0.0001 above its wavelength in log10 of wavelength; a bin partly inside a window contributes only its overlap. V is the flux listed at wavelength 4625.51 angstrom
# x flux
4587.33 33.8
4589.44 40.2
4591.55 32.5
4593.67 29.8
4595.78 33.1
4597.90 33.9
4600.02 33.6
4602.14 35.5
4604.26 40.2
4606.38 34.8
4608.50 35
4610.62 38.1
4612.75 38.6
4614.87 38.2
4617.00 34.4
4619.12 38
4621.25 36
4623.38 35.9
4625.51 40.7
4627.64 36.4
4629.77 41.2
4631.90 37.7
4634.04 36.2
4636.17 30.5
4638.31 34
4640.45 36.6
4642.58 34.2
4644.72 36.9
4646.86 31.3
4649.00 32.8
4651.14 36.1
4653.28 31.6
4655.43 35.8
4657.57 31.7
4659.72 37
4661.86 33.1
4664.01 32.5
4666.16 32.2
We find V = 40.7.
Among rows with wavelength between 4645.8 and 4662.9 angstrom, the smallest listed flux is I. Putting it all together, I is 31.3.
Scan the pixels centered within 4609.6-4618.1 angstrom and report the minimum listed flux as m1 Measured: 34.4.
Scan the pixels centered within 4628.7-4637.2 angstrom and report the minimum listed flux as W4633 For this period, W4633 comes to 30.5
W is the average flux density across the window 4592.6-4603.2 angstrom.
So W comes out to 33.2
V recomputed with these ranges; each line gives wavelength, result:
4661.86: 33.1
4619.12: 38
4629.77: 41.2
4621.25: 36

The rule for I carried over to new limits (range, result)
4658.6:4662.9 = 33.1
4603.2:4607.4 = 34.8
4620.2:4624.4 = 35.9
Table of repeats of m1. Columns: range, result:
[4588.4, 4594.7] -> 29.8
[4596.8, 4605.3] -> 33.6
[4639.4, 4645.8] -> 34.2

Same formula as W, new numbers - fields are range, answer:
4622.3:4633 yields 38.4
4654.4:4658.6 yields 33.8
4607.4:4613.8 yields 37.2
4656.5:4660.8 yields 34.4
